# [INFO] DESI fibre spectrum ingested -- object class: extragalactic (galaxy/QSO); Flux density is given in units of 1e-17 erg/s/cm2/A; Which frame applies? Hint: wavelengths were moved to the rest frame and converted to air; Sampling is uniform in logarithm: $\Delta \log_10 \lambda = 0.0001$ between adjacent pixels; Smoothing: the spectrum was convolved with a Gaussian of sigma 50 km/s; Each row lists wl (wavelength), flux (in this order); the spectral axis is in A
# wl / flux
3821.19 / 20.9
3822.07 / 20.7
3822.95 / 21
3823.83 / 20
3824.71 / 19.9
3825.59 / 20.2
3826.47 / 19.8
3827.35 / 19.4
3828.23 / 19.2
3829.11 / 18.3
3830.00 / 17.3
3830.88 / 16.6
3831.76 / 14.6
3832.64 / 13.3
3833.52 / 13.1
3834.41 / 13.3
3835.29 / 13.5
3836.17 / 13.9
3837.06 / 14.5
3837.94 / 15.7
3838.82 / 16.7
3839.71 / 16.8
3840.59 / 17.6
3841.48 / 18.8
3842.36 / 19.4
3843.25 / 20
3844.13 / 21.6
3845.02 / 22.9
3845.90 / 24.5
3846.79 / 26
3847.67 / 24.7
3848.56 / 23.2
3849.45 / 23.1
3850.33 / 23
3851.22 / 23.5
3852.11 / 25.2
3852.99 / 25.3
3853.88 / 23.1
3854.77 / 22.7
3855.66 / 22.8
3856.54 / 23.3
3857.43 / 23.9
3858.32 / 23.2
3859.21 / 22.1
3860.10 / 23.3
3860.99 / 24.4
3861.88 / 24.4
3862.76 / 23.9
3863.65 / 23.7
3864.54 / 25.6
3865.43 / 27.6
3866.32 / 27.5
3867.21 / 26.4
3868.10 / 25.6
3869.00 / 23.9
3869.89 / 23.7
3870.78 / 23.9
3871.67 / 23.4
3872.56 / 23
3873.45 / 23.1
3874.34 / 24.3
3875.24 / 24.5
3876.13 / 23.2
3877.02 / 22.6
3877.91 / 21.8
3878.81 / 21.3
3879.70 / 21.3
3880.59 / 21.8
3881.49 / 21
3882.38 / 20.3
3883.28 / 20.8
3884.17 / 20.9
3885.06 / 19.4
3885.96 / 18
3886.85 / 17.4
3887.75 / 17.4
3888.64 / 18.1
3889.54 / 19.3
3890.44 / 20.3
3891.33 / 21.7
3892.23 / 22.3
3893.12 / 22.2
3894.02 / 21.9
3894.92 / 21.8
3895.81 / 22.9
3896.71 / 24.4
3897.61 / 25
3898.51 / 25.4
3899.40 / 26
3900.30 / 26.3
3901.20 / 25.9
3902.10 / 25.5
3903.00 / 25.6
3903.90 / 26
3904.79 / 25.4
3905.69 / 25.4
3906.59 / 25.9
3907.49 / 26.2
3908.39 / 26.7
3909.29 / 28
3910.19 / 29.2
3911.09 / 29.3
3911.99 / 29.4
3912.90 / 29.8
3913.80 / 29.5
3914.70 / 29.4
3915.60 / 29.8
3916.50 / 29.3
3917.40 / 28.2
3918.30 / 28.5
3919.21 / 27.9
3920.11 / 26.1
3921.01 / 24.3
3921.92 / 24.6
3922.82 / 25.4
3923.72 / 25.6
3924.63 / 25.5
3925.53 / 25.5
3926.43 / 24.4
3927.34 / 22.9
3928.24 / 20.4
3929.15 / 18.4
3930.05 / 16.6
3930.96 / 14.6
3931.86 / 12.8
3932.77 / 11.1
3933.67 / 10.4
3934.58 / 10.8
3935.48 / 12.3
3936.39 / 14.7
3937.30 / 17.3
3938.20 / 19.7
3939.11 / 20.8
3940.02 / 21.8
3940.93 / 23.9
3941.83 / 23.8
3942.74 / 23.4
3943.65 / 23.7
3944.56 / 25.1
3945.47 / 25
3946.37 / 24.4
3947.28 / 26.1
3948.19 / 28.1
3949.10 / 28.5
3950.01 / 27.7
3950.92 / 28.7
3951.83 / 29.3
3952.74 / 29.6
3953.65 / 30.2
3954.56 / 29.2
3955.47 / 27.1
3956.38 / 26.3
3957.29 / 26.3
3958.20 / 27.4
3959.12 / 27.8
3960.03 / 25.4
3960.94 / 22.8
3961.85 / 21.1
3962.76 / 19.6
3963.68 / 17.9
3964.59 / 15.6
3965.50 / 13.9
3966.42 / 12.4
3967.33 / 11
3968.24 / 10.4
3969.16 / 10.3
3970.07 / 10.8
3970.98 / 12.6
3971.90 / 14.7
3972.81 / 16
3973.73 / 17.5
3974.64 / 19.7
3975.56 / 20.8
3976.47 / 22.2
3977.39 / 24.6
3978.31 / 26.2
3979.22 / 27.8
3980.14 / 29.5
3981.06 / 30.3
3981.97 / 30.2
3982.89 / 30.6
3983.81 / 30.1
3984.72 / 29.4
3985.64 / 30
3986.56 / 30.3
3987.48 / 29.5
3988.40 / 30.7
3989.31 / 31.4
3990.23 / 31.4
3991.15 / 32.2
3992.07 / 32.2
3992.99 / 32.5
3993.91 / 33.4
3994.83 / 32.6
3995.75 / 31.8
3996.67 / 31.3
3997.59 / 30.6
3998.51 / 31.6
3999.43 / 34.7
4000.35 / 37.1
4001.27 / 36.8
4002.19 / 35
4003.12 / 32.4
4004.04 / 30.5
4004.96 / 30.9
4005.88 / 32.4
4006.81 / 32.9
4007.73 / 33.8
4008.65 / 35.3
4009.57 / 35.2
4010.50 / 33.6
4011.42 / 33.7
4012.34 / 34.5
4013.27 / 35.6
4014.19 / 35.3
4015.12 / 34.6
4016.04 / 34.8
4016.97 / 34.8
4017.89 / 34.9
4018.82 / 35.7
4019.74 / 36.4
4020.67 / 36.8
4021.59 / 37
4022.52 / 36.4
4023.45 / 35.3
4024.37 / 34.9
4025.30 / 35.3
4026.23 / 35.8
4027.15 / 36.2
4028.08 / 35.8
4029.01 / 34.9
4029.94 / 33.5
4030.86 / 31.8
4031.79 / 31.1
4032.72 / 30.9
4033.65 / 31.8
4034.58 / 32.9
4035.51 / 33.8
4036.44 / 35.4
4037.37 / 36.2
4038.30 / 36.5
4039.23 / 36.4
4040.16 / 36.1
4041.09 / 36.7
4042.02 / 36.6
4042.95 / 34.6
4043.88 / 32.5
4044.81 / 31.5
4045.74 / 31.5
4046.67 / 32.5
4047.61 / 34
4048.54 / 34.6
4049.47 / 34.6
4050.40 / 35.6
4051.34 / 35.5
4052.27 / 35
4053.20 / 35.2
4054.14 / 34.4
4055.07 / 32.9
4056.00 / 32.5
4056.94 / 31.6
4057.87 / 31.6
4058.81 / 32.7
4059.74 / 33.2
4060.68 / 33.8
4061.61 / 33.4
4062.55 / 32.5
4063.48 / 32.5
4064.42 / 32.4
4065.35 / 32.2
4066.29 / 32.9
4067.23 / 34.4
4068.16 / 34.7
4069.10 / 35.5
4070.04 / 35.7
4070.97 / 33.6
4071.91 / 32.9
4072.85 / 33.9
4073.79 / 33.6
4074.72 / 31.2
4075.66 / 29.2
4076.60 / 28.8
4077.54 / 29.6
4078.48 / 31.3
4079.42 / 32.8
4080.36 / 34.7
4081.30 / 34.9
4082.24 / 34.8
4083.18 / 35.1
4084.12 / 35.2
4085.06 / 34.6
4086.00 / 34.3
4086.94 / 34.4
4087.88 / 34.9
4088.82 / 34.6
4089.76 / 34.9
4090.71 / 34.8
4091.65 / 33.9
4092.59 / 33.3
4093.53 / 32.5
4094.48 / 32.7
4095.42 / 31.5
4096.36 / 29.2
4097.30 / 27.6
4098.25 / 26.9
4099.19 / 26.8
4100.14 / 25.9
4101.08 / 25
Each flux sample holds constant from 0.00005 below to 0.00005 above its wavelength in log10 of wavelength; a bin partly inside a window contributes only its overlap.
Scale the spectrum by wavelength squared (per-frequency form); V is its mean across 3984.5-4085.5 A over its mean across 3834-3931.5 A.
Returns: 1.56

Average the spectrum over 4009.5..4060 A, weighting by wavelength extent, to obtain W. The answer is 34.4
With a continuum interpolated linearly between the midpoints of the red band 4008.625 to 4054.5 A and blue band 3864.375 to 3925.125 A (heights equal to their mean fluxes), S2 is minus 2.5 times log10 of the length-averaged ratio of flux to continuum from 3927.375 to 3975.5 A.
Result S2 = 0.37 mag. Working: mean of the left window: 24.4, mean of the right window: 34.7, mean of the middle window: 20.3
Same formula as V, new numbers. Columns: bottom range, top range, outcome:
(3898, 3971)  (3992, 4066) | 1.54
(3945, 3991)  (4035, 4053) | 1.50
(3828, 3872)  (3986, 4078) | 1.73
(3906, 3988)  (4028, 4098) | 1.52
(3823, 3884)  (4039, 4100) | 1.73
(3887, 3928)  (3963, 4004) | 1.06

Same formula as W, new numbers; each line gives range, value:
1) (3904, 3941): 23.1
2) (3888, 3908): 23.7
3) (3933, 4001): 24.4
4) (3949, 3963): 26.8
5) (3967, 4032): 30.2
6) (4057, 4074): 33.4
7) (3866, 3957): 23.6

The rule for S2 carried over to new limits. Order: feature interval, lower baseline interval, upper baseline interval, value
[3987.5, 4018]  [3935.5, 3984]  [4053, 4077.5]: -0.24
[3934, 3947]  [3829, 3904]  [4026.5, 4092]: 0.28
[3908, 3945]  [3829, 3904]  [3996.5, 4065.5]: 0.14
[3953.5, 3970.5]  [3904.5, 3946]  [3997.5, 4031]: 0.35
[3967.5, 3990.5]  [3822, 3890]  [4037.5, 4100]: 0.19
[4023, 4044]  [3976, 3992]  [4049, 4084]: -0.10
